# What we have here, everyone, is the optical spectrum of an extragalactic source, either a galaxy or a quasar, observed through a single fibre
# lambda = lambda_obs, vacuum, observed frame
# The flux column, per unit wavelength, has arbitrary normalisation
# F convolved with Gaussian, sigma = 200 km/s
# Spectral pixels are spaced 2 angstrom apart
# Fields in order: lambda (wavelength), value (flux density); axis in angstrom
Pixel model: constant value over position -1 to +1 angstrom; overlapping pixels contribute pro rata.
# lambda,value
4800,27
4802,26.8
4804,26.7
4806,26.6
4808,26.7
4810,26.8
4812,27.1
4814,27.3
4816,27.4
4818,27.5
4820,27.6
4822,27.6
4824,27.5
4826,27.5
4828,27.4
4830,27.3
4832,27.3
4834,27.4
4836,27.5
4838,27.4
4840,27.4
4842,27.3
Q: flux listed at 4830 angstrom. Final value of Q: 27.3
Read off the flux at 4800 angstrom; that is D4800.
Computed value 27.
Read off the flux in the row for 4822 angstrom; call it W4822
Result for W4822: 27.6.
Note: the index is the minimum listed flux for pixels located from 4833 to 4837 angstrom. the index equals 27.4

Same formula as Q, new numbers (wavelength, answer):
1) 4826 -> 27.5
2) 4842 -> 27.3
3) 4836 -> 27.5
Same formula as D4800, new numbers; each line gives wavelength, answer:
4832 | 27.3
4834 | 27.4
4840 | 27.4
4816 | 27.4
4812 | 27.1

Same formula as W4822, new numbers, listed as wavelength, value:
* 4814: 27.3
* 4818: 27.5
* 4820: 27.6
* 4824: 27.5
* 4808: 26.7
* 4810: 26.8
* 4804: 26.7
